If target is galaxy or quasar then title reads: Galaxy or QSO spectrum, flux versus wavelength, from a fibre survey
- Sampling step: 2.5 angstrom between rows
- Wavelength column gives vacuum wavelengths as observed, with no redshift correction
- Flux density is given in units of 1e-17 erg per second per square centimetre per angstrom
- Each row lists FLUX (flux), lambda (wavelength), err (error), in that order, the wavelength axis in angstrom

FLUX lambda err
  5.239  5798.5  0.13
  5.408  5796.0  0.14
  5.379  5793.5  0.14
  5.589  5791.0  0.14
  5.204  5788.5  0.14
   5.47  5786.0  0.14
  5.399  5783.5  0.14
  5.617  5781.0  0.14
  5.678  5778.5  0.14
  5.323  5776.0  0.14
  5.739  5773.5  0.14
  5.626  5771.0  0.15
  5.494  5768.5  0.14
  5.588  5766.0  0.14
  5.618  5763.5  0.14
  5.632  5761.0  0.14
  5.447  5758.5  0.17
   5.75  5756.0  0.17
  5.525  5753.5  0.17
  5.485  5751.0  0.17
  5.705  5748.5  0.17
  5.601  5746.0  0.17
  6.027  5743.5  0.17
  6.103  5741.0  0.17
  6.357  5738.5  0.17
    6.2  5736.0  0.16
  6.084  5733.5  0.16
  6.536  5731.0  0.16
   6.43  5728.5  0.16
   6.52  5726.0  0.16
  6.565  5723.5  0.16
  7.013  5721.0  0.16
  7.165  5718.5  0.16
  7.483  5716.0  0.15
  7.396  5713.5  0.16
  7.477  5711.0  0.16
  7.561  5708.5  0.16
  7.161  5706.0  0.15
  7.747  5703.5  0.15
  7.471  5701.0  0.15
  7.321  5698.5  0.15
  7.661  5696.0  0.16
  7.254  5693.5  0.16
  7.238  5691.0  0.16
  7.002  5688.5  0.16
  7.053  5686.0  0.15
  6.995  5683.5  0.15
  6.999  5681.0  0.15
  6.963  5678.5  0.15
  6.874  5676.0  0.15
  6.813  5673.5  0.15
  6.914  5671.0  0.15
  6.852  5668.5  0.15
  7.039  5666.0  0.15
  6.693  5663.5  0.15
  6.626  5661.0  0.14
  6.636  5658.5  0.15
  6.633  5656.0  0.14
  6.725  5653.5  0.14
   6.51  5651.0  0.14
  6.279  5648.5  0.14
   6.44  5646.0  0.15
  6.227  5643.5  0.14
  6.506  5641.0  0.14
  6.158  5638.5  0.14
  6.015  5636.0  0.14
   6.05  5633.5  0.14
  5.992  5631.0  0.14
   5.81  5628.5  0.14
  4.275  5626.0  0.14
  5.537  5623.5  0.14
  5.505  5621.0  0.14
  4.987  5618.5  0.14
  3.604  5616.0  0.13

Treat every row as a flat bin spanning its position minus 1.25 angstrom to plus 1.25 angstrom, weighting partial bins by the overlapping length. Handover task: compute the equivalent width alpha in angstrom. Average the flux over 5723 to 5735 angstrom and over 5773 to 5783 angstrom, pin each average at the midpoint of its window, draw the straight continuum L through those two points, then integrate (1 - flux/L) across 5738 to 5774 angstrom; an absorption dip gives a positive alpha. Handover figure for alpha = 1.48 angstrom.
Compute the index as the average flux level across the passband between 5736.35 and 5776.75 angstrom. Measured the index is 5.7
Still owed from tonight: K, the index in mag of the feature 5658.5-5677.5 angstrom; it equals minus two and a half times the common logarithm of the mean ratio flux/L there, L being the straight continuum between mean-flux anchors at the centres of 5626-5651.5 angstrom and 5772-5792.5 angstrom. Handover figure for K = -0.144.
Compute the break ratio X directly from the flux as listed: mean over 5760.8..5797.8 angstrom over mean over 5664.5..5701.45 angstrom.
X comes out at 0.8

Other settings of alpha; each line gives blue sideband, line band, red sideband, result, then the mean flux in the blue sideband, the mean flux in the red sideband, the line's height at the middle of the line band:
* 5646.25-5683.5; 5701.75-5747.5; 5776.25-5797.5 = -4.63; 6.75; 5.46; 6.12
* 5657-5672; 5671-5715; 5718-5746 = -4.03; 6.79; 6.4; 6.62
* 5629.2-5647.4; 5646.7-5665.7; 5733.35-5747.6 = -1.36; 6.19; 6.05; 6.16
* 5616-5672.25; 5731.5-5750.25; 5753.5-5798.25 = -1.09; 6.14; 5.52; 5.69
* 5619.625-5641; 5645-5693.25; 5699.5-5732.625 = -3.59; 5.71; 7.11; 6.34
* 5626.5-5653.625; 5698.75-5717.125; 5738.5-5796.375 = -4.99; 6.17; 5.6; 5.87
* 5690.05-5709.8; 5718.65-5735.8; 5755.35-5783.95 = 0.41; 7.43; 5.58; 6.7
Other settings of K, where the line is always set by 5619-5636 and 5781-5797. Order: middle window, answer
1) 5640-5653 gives -0.16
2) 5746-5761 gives -0.03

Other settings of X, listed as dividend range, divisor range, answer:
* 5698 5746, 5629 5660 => 1.08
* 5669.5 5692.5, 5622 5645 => 1.20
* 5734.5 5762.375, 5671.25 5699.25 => 0.82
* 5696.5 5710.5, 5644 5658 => 1.15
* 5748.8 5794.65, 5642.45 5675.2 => 0.83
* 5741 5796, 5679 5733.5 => 0.78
